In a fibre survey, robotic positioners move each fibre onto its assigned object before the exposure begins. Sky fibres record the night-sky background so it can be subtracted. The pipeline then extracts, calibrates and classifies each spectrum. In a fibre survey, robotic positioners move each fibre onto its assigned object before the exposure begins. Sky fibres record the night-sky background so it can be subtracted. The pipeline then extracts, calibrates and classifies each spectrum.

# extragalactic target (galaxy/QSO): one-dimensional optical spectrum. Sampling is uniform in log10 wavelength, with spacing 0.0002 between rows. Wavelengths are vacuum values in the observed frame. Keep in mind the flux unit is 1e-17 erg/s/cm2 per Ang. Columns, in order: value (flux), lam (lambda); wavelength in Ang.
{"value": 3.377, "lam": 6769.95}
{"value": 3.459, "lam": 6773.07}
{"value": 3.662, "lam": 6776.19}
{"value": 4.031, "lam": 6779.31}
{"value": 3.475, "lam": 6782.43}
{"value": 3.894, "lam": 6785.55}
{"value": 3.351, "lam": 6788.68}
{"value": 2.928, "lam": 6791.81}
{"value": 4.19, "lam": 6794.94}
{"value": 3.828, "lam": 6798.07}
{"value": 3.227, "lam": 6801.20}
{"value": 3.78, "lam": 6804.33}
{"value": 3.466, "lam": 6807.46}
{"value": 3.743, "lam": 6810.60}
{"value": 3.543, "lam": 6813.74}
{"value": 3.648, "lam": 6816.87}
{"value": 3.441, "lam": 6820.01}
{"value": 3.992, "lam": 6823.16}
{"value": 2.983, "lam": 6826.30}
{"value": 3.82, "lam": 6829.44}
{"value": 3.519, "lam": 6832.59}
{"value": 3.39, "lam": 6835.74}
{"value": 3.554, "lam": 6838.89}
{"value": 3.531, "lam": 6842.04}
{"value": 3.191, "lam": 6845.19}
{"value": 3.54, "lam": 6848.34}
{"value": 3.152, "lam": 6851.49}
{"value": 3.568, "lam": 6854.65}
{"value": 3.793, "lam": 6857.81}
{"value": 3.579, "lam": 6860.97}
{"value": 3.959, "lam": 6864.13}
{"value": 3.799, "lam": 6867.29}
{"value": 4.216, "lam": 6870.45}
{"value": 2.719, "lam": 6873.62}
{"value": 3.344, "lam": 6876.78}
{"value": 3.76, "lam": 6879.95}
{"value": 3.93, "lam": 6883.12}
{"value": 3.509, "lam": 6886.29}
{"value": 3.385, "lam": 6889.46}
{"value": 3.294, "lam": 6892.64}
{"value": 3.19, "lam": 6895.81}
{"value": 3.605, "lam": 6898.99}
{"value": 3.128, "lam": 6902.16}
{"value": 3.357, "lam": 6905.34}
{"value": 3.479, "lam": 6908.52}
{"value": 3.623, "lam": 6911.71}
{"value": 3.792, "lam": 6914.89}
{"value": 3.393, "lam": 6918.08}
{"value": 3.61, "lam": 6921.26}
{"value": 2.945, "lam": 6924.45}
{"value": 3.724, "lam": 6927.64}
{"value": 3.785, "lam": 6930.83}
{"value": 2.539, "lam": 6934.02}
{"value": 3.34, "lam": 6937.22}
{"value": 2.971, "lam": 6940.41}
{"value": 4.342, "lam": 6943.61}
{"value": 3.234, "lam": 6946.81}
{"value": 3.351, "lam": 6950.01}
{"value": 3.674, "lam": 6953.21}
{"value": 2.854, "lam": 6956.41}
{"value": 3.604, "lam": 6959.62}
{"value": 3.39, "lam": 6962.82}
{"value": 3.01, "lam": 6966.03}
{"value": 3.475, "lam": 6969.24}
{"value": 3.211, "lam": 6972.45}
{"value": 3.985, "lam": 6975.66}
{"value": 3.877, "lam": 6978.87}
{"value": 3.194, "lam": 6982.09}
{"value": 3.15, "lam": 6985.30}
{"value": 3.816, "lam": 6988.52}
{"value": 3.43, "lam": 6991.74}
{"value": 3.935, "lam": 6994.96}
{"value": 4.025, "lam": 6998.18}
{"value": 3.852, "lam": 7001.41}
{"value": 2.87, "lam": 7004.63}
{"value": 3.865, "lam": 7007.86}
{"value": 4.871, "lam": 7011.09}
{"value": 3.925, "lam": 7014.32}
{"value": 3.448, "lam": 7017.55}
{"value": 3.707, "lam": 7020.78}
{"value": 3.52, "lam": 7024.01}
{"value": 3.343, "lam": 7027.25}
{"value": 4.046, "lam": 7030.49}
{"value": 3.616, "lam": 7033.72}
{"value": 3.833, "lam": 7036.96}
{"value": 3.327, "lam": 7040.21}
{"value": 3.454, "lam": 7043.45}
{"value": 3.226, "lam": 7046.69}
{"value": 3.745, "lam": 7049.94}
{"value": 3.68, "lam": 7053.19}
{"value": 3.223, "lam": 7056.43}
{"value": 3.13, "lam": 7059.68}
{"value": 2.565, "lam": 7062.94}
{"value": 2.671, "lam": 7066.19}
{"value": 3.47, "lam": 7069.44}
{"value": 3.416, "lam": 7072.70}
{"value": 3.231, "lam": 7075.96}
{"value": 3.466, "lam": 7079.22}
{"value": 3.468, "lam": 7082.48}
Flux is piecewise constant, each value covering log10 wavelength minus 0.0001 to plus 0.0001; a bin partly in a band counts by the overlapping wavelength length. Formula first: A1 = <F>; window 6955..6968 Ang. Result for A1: 3.23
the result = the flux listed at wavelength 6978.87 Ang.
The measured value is 3.877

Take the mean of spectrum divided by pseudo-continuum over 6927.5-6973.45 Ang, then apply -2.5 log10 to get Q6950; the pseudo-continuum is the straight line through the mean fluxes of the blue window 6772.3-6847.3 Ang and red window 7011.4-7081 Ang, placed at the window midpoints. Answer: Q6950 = 0.05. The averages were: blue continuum 3.57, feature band 3.36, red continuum 3.46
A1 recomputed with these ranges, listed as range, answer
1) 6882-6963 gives 3.42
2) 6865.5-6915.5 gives 3.5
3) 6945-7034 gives 3.58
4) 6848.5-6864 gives 3.56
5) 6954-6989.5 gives 3.41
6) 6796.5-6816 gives 3.6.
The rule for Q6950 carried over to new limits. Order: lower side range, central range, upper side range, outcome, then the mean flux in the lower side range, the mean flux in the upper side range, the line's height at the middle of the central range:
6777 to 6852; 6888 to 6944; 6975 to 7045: 0.07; 3.56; 3.68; 3.62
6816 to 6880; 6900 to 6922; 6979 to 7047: 0.03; 3.54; 3.65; 3.58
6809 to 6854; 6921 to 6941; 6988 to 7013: 0.13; 3.5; 3.83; 3.7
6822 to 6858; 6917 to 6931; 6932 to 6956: -0.03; 3.49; 3.33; 3.36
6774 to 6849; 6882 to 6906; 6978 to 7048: 0.06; 3.57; 3.65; 3.6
